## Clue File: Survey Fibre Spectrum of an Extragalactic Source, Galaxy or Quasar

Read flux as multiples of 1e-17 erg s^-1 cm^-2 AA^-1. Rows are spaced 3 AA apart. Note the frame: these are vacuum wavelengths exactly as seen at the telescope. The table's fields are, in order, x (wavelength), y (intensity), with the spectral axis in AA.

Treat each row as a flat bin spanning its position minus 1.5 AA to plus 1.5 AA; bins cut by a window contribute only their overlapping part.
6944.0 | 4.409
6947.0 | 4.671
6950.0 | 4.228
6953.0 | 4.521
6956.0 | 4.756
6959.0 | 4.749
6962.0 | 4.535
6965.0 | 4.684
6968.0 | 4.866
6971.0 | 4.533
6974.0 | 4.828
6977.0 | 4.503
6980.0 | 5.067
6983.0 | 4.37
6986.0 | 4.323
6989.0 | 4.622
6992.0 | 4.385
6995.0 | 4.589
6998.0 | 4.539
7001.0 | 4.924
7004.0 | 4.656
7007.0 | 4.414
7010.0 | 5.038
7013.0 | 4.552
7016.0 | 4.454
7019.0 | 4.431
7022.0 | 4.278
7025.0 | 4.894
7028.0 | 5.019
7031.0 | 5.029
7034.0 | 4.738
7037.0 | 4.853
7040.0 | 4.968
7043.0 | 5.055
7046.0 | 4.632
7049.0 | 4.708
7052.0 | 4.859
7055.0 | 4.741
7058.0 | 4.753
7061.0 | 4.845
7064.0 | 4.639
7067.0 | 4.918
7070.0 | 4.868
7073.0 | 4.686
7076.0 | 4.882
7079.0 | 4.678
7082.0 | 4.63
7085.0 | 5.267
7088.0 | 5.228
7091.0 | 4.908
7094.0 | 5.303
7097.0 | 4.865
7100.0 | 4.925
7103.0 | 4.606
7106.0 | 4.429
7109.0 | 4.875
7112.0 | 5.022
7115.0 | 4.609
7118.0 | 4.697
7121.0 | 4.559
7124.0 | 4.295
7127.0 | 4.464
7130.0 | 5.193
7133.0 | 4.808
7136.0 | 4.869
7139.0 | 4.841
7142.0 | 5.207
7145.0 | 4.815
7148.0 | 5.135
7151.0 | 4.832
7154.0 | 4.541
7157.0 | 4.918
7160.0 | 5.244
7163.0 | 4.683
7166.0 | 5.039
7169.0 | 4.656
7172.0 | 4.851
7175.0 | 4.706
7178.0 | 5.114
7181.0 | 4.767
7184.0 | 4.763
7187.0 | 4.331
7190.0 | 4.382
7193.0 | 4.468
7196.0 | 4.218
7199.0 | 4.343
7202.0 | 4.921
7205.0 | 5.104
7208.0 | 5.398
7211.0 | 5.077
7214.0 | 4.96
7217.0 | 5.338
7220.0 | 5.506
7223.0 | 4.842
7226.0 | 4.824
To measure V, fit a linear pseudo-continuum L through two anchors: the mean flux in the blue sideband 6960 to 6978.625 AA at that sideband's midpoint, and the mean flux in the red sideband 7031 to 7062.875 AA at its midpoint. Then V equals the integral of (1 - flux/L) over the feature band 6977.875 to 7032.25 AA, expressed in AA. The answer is 1.1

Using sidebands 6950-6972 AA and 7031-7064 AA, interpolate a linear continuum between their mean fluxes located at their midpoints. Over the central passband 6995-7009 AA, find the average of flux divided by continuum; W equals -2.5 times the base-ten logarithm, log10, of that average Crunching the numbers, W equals 0.02 mag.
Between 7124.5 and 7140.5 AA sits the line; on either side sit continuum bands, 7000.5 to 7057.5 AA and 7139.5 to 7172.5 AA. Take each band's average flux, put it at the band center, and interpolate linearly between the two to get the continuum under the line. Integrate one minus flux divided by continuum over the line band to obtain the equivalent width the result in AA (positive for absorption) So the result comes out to 0.2 AA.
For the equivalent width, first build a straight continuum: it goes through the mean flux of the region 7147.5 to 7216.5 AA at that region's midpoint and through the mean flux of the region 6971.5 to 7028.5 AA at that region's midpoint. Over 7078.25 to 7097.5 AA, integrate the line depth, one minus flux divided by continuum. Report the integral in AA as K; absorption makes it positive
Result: -1.2 AA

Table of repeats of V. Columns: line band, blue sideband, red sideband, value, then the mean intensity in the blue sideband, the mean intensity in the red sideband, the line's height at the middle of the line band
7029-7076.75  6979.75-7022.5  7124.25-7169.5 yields -1.52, 4.57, 4.87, 4.68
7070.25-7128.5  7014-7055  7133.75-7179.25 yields 0.52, 4.76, 4.89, 4.83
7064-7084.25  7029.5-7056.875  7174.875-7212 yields 0.14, 4.84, 4.73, 4.82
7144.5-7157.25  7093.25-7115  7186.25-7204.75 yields -0.51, 4.83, 4.49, 4.66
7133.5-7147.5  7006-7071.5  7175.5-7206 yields -0.78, 4.76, 4.64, 4.68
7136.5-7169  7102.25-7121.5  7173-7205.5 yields -1.72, 4.69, 4.64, 4.66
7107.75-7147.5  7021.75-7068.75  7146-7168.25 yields 0.69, 4.82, 4.9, 4.88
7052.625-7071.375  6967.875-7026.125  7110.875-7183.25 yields -0.38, 4.61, 4.83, 4.7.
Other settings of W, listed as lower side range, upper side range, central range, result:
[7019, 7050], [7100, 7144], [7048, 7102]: -0.02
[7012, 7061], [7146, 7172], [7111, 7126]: 0.05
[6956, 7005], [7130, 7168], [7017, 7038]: 0.00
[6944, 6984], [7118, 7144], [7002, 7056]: -0.01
